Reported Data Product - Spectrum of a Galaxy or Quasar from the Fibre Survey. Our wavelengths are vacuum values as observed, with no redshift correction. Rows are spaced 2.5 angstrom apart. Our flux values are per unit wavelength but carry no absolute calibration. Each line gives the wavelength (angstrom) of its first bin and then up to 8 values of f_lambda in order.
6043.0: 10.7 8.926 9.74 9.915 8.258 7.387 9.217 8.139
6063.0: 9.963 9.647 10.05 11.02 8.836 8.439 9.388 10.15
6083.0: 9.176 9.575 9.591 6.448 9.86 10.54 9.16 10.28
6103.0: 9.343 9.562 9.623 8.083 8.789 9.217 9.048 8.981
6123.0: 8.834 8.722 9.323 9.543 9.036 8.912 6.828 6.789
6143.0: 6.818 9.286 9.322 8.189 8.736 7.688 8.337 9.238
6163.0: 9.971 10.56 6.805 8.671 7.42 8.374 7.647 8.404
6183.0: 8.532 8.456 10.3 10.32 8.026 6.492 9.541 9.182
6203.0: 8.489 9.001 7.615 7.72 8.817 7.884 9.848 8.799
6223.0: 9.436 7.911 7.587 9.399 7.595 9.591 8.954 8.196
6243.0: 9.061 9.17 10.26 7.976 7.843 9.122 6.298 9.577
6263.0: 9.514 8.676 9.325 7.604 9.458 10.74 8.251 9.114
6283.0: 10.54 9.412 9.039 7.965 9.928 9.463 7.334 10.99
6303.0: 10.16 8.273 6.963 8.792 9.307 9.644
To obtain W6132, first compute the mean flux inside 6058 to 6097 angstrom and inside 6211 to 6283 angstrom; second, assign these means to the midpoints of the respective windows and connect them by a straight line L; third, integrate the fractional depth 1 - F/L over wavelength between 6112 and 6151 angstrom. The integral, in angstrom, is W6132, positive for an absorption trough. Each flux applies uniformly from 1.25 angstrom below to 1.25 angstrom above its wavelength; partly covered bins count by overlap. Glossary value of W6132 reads 2.50 angstrom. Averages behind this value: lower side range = 9.38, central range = 8.61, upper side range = 8.81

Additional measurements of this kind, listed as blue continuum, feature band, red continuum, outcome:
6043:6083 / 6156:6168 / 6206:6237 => -0.41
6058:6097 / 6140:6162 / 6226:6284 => 1.97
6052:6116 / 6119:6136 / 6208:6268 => 0.01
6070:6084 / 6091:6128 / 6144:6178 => -0.49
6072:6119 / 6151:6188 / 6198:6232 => 1.27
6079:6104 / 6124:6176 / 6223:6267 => 3.52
